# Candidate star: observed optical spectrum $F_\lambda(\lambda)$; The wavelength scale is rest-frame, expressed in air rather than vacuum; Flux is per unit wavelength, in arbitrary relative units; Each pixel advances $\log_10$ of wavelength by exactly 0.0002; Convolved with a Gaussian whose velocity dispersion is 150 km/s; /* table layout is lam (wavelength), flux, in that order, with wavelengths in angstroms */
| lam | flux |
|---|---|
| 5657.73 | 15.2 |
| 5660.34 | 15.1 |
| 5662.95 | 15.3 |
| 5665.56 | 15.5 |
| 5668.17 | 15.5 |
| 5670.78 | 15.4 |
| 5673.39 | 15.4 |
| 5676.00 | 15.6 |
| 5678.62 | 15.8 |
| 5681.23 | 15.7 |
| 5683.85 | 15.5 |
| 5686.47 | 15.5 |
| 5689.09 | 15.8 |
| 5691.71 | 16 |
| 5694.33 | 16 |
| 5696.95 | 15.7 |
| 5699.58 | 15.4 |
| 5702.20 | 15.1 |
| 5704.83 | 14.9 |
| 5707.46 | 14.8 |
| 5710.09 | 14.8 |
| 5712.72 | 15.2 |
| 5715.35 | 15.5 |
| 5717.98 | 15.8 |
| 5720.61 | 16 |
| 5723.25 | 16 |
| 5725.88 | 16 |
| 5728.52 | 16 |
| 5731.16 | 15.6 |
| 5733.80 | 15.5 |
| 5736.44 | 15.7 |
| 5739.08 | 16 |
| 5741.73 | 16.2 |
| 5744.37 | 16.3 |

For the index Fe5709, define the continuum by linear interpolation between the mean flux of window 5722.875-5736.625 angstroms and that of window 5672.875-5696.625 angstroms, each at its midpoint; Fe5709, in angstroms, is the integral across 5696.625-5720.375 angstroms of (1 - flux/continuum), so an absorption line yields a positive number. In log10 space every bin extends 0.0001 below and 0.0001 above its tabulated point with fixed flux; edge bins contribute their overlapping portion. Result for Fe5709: 0.8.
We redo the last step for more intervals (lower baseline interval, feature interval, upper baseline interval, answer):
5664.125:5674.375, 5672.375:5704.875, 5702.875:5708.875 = -0.99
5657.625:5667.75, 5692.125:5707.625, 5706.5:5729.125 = 0.08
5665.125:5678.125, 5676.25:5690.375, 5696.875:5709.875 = -0.28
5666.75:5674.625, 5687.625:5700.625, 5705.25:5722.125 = -0.34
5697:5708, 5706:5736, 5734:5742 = -0.09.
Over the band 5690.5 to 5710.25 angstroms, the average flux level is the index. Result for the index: 15.4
